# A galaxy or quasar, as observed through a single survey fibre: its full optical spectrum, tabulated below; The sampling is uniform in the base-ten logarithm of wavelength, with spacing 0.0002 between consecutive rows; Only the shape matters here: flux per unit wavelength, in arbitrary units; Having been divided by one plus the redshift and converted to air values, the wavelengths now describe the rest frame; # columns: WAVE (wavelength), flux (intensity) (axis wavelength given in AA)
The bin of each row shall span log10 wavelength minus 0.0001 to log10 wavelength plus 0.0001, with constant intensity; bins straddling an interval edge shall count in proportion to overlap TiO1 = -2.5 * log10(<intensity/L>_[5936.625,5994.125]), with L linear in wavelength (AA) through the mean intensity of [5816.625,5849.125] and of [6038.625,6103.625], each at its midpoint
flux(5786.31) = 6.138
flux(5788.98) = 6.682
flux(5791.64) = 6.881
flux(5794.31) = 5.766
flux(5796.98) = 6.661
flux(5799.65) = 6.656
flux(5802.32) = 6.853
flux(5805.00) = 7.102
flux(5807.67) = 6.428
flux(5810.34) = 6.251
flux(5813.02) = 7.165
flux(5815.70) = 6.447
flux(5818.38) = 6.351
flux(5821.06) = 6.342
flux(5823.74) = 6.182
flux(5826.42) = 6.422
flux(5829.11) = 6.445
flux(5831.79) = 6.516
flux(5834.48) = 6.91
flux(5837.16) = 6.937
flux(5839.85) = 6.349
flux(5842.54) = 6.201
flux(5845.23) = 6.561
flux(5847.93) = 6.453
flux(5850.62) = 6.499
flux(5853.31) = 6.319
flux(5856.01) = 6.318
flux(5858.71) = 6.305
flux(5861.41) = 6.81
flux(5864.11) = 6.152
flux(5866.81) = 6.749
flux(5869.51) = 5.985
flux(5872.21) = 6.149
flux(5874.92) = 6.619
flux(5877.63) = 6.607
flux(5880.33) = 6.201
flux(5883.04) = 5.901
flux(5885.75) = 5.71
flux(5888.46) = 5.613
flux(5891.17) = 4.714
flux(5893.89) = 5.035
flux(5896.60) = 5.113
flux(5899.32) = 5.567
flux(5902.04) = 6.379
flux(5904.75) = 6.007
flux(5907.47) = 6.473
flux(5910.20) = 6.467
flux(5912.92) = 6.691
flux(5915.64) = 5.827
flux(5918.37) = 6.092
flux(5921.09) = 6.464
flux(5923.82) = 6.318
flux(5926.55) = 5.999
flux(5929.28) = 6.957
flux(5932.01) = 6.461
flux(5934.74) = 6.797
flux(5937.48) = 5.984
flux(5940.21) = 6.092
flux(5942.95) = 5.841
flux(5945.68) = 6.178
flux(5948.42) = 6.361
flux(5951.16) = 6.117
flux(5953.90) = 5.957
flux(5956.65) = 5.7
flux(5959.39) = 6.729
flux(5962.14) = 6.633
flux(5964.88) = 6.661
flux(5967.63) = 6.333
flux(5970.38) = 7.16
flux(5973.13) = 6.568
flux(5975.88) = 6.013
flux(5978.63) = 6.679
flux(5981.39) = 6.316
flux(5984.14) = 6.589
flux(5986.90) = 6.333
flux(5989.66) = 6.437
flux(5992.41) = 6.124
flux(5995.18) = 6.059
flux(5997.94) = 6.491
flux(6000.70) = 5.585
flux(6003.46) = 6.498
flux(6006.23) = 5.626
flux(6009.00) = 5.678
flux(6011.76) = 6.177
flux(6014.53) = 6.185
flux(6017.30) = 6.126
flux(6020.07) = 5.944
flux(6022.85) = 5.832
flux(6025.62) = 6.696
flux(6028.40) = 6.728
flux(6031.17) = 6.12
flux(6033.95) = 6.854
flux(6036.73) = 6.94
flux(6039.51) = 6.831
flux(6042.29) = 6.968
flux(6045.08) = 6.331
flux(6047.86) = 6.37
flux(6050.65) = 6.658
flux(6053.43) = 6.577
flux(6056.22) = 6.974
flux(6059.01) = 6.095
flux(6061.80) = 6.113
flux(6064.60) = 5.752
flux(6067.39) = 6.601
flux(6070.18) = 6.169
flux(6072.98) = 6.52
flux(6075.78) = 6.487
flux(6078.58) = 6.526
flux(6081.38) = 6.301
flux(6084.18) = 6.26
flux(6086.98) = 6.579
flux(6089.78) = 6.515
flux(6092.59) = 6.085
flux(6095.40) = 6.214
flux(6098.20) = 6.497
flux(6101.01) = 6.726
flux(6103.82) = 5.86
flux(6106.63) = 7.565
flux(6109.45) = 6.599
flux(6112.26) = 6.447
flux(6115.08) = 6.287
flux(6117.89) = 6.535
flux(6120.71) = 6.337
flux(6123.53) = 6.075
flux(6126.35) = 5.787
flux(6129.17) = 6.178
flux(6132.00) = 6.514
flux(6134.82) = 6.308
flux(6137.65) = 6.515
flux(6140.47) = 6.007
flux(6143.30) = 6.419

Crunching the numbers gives 0.02 mag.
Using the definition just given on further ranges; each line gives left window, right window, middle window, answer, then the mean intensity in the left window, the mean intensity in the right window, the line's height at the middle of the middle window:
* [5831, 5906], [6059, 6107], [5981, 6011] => 0.02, 6.16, 6.36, 6.28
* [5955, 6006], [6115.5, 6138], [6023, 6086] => -0.03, 6.36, 6.27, 6.32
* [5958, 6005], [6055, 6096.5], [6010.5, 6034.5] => 0.02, 6.42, 6.34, 6.39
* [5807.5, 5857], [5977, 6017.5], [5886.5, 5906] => 0.16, 6.48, 6.19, 6.37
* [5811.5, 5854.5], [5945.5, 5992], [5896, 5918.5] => 0.06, 6.51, 6.4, 6.45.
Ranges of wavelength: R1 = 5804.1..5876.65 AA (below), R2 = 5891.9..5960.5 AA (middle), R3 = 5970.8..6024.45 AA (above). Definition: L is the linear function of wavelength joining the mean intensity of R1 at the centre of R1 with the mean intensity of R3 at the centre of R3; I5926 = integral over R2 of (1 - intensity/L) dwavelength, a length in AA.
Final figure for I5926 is 2.1 AA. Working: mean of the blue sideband 6.48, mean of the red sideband 6.19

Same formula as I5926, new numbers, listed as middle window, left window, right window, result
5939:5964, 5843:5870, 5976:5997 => 0.7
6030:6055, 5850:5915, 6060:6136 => -1.4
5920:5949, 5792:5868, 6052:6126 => 0.7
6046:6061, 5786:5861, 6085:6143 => -0.2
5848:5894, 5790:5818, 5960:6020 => 2.6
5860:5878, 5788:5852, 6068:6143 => 0.2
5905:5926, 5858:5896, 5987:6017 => -0.9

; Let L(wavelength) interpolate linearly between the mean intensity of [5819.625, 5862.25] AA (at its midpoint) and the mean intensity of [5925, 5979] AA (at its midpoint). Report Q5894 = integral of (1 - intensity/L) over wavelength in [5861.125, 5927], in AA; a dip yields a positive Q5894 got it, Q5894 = 3.7 AA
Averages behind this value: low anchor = 6.47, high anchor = 6.36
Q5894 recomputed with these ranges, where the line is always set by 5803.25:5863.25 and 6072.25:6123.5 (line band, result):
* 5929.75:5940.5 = 0.1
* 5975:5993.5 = 0.3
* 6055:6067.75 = 0.4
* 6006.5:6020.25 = 1.0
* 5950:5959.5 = 0.6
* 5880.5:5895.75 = 2.5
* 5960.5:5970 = -0.2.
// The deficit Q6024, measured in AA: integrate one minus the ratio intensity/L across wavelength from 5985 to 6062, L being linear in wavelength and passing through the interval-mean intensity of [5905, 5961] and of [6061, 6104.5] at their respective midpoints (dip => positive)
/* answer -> -0.4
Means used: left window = 6.27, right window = 6.34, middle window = 6.34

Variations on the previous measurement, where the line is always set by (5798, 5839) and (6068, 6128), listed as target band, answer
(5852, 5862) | 0.2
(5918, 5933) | 0.3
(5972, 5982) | 0.1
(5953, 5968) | 0.3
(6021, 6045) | -0.5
